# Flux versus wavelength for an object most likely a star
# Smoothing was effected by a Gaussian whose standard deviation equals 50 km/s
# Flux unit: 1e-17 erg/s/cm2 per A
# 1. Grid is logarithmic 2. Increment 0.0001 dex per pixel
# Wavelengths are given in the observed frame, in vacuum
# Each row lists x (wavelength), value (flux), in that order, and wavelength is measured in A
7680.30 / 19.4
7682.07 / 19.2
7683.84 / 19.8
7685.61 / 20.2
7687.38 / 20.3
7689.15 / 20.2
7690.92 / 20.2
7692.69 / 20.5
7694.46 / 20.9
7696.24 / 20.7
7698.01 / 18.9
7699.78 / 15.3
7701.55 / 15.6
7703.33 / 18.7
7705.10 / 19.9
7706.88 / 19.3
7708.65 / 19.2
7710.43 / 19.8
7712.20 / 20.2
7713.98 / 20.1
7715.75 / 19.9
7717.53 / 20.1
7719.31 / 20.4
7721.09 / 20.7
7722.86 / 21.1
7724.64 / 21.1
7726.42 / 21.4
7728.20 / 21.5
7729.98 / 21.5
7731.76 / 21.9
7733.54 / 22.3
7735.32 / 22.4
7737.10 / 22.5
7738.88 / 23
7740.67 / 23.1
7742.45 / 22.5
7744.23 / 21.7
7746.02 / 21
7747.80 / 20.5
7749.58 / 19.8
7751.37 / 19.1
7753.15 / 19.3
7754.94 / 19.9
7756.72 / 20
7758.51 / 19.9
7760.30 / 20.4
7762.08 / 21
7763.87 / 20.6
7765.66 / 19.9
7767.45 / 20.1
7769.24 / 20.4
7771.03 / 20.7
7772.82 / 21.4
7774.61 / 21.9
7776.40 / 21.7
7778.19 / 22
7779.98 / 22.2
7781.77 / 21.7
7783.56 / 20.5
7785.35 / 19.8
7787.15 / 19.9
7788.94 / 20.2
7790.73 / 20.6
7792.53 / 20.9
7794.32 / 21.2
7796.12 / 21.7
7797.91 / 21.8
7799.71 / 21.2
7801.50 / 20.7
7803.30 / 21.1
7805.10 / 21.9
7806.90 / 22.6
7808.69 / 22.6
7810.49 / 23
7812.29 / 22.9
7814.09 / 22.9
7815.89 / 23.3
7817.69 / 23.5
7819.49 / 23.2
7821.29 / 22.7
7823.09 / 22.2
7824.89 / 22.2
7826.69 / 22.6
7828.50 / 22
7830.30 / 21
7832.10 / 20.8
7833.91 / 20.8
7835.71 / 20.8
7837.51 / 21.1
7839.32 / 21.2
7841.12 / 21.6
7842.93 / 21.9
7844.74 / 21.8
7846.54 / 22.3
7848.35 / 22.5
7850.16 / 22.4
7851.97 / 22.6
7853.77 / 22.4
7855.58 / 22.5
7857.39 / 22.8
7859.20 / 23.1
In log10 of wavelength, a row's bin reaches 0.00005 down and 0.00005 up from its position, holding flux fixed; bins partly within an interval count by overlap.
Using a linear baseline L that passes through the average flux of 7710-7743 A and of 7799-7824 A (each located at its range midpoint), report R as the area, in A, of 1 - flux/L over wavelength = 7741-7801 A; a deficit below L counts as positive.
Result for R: 3.1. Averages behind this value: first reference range 21.4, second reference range 22.4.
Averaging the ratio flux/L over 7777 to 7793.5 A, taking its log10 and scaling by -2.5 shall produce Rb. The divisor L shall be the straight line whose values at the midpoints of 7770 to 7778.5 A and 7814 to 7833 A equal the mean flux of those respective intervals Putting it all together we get 0.04 mag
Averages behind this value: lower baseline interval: 21.5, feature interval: 20.9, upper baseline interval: 22.4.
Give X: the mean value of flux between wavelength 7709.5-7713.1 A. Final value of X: 20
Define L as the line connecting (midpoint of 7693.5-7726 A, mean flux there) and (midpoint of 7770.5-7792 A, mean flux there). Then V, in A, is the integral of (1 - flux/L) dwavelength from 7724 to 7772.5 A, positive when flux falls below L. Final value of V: -1.6 A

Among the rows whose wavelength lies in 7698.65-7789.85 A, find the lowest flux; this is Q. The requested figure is 15.3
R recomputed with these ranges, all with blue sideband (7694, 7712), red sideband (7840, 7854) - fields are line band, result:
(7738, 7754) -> -1.0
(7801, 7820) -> -1.1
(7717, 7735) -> -1.8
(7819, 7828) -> -0.4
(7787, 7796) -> 0.1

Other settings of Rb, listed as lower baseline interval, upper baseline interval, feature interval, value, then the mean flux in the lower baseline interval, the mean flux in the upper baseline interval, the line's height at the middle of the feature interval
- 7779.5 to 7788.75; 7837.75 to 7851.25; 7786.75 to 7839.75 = -0.02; 20.7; 21.9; 21.3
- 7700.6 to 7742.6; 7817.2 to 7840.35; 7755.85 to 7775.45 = 0.03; 20.7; 21.8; 21.2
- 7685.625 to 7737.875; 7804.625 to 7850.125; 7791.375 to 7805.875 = 0.02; 20.2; 22.1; 21.7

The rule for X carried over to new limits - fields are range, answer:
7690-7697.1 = 20.6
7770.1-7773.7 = 21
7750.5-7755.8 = 19.4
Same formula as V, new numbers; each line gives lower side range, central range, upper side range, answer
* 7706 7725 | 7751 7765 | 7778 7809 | 0.5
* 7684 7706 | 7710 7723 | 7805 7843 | -0.3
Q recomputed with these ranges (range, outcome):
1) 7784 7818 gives 19.8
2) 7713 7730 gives 19.9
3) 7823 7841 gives 20.8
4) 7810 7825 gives 22.2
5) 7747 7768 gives 19.1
